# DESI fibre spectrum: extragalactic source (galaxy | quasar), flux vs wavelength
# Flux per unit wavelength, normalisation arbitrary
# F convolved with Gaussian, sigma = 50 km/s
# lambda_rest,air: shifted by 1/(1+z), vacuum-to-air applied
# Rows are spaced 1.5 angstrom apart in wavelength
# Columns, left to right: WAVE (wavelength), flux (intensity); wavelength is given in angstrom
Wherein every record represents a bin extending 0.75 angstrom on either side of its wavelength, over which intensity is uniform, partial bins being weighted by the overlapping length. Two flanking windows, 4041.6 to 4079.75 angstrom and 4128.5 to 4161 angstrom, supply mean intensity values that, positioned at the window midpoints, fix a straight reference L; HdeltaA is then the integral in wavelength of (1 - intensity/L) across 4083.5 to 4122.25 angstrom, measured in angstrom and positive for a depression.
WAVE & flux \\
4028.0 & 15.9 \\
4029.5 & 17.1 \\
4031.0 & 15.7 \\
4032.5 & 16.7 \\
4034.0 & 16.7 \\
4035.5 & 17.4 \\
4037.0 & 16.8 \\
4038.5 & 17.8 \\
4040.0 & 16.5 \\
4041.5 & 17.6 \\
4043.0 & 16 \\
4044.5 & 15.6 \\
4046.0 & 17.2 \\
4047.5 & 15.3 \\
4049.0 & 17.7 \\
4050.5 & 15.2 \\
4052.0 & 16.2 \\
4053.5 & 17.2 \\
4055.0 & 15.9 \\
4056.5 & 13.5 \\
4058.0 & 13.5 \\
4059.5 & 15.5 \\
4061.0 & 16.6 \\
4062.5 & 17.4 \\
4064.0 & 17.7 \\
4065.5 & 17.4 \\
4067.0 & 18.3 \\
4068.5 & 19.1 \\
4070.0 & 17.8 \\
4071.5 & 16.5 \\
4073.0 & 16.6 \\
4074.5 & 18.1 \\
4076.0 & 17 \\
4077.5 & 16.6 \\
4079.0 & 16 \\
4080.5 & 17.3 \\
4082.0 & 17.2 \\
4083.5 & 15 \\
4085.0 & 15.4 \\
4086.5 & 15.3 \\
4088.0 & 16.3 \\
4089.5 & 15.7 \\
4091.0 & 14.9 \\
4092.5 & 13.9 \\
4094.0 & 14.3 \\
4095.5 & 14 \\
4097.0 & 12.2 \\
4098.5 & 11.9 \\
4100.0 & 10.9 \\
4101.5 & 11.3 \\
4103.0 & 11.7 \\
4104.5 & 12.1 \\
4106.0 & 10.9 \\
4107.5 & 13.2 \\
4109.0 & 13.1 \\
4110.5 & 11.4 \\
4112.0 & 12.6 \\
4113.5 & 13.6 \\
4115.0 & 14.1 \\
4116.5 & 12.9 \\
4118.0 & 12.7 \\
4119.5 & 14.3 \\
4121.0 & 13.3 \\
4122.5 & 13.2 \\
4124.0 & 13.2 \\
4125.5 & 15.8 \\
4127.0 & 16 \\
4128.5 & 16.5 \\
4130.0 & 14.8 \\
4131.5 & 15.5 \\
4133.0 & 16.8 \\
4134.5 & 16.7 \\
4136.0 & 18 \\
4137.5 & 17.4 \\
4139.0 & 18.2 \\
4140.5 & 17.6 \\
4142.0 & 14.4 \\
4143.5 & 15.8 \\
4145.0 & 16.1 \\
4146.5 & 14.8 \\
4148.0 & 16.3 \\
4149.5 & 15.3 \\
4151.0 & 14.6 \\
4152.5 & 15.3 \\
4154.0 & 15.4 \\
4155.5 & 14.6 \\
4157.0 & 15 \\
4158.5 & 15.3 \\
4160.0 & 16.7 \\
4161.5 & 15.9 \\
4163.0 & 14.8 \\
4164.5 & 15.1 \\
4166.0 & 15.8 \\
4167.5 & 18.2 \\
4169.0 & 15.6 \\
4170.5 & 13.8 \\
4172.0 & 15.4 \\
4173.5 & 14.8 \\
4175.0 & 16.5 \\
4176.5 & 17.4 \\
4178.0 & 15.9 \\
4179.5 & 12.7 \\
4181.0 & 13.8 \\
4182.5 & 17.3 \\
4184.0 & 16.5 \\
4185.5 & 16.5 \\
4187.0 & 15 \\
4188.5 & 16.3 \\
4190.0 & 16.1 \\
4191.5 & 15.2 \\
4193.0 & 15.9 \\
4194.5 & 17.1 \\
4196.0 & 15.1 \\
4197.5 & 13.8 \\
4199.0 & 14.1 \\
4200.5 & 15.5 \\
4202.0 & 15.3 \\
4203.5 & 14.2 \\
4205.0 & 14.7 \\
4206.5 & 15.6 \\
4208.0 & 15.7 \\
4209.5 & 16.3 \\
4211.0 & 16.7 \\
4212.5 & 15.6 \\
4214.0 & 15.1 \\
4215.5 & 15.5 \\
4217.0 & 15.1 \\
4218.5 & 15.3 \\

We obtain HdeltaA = 7.0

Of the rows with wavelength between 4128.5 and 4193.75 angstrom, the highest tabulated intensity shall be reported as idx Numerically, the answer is 18.2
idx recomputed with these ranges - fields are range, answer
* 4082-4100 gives 17.2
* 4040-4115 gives 19.1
